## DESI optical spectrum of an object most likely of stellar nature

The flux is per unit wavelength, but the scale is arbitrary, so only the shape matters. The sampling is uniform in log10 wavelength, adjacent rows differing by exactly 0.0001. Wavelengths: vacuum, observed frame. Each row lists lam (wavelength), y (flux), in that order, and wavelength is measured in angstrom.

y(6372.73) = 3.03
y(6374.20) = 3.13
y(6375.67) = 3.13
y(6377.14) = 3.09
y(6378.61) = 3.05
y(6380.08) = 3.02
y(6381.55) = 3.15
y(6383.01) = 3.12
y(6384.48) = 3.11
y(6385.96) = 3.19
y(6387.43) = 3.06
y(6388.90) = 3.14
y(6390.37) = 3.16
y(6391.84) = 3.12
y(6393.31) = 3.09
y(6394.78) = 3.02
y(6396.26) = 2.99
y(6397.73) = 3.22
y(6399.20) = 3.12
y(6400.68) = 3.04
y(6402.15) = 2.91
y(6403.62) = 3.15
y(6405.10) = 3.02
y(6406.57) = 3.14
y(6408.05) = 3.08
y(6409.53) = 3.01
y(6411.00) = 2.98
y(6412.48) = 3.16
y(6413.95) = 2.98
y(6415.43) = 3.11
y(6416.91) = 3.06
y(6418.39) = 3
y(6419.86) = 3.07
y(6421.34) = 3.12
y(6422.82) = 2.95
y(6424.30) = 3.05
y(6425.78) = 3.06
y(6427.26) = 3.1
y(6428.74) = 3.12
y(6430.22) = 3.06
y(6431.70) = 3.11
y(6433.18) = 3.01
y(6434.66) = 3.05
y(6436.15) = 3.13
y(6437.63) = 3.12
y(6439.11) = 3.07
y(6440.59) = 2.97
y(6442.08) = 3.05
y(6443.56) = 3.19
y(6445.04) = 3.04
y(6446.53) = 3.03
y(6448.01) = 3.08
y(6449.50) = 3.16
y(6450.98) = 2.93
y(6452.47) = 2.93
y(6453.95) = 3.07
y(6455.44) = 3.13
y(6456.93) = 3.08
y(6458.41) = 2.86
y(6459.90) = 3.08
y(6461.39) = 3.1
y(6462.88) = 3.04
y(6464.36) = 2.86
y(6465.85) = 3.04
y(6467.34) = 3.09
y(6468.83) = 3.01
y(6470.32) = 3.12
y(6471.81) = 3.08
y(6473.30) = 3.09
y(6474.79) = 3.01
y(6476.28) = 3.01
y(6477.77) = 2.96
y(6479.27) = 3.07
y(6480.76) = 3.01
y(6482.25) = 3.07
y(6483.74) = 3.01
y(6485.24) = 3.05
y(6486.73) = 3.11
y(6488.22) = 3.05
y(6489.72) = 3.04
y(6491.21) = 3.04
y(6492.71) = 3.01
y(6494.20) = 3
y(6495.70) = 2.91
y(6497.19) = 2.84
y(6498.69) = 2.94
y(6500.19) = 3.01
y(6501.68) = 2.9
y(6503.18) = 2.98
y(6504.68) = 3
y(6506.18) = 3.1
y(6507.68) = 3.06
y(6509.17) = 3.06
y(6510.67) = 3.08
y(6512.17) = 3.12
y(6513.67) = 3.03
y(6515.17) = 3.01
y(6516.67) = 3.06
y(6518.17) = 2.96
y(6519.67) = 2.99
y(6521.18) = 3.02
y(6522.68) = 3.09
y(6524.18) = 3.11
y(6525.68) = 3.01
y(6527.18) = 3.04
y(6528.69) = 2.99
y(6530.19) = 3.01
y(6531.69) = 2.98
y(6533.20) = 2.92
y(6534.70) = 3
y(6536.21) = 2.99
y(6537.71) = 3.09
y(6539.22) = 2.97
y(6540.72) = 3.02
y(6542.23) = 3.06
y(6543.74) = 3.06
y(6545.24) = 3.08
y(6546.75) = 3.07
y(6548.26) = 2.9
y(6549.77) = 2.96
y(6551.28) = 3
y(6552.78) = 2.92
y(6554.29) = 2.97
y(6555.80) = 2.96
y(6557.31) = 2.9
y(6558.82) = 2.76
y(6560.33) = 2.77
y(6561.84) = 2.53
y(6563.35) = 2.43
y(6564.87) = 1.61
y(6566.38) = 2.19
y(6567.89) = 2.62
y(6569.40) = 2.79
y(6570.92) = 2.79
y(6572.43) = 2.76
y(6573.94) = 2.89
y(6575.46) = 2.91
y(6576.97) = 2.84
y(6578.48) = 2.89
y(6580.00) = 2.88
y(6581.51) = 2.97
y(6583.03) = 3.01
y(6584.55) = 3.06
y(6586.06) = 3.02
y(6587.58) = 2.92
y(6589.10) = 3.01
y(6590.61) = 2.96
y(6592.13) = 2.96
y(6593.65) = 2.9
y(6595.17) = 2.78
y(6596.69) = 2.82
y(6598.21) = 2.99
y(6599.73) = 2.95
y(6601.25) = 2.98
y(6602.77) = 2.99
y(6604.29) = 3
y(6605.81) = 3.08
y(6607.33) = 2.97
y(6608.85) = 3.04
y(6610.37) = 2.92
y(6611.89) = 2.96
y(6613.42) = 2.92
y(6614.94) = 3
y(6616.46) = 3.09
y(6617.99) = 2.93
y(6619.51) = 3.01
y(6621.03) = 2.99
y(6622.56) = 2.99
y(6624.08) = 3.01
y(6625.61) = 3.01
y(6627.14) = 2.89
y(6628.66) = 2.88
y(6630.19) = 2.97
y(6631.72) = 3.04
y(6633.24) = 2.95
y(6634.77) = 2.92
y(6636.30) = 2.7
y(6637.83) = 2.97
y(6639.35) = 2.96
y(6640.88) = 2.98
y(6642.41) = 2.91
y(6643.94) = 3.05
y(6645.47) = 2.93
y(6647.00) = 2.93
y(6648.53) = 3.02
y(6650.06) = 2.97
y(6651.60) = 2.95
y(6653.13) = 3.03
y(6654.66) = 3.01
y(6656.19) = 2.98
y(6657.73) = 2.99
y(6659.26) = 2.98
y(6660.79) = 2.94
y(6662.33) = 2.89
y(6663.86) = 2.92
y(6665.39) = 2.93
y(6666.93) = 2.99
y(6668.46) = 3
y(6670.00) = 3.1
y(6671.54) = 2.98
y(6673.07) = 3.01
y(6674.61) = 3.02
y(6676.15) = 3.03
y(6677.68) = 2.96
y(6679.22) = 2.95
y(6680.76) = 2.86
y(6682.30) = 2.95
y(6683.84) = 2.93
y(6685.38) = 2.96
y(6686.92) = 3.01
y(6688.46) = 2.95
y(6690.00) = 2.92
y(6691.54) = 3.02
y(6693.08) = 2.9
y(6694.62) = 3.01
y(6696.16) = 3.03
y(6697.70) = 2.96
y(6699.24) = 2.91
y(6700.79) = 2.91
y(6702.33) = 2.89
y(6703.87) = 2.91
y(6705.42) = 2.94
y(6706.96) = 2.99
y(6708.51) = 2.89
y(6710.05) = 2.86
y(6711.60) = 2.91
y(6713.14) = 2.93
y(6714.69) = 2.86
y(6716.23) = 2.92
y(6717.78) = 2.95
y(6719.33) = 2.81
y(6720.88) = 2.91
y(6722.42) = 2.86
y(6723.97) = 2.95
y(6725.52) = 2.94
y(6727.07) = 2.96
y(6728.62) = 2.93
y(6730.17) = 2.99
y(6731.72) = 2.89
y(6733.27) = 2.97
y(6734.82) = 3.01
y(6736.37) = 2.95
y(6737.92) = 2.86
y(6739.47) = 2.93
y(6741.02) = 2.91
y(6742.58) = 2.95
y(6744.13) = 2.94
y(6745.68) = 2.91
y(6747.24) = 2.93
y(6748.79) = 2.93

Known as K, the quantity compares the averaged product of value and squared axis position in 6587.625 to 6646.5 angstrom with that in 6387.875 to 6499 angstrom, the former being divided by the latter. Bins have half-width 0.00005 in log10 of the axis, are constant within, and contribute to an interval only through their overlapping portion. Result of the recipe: 1.02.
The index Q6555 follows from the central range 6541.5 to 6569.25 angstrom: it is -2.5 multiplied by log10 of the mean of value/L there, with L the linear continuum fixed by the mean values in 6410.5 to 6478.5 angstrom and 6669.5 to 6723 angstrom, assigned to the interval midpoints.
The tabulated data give 0.09 mag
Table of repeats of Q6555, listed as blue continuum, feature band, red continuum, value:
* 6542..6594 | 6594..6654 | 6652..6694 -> -0.02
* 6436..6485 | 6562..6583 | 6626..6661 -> 0.12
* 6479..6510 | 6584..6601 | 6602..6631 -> 0.02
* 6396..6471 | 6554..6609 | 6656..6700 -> 0.06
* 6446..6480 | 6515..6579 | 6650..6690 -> 0.05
